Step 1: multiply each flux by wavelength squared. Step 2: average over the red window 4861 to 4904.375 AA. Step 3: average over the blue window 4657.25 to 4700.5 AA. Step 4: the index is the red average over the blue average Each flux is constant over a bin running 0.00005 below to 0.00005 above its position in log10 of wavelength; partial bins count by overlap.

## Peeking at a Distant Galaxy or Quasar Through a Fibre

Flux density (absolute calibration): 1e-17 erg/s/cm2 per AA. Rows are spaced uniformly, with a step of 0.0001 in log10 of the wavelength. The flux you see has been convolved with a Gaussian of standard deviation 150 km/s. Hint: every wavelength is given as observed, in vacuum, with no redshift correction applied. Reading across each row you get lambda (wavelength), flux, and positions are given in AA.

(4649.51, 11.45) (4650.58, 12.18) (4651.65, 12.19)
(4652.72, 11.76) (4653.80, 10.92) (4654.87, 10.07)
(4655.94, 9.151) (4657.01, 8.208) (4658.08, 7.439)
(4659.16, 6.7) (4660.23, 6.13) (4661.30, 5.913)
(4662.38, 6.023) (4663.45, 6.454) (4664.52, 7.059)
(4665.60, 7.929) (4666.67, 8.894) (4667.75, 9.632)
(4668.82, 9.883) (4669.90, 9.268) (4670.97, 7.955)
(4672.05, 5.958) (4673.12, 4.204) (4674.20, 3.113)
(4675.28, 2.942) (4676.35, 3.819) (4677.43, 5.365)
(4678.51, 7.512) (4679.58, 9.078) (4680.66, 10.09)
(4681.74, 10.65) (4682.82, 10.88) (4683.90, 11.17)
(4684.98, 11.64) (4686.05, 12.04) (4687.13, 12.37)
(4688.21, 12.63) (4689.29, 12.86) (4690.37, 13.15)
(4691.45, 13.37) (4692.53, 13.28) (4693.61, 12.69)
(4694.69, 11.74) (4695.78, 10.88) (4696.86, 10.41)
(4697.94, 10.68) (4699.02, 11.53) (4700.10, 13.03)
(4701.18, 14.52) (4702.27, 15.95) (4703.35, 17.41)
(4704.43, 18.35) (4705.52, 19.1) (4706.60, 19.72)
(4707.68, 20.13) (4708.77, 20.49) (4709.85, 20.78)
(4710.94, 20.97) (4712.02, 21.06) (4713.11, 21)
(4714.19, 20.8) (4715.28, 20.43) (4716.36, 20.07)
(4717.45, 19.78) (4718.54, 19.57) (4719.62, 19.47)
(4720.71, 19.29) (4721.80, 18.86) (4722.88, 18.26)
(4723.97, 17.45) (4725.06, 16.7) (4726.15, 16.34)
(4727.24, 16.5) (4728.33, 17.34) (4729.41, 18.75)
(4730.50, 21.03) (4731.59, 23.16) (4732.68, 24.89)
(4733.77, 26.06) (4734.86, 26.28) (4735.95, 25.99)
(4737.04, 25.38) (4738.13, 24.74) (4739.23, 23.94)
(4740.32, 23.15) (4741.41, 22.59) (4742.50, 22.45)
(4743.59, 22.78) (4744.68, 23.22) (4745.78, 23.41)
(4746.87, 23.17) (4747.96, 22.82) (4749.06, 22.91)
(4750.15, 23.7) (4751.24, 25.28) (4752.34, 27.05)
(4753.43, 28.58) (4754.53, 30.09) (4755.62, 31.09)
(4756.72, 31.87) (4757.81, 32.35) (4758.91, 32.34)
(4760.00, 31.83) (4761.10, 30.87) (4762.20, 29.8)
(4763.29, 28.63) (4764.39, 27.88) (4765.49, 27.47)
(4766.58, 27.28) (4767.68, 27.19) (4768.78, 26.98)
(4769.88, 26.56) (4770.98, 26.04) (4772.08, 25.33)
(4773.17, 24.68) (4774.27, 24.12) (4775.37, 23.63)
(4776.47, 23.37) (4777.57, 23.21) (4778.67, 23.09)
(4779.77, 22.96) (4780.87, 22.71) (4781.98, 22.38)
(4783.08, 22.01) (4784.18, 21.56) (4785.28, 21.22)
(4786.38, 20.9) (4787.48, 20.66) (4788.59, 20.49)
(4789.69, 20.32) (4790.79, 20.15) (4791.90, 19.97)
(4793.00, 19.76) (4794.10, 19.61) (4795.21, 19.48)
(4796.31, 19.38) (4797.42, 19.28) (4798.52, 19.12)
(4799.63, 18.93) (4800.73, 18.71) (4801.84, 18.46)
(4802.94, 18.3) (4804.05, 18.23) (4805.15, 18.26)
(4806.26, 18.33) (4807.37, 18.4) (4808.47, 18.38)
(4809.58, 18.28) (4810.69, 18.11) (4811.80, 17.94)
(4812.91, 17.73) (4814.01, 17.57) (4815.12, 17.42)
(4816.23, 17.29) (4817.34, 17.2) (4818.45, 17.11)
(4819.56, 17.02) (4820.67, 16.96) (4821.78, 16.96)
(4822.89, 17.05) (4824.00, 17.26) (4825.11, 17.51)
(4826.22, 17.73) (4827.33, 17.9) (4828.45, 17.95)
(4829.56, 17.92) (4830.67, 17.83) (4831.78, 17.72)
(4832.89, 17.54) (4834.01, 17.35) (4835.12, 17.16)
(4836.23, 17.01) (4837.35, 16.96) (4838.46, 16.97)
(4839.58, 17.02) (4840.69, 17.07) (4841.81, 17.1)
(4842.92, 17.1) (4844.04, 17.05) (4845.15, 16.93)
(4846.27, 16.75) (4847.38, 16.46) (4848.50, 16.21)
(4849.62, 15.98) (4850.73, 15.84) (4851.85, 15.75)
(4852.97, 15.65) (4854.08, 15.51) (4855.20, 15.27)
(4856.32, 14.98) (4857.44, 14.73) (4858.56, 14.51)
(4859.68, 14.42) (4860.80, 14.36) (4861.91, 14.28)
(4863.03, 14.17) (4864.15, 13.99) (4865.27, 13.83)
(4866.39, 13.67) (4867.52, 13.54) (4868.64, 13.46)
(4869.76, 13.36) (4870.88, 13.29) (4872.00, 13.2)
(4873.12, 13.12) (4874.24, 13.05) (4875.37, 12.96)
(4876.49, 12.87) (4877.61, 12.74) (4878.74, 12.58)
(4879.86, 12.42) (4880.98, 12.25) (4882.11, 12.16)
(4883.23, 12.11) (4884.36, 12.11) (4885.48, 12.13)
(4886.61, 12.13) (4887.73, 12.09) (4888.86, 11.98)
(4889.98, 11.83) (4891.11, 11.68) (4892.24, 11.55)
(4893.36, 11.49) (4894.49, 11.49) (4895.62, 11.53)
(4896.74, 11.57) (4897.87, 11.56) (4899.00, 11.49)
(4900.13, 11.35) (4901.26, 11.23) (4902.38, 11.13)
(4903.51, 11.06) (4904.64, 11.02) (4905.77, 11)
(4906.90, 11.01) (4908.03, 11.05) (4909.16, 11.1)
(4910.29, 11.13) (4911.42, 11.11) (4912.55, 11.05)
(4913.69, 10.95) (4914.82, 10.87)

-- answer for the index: 1.48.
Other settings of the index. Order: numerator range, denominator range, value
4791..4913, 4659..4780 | 0.86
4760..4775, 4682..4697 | 2.33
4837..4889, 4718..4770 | 0.62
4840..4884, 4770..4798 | 0.68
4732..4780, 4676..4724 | 1.78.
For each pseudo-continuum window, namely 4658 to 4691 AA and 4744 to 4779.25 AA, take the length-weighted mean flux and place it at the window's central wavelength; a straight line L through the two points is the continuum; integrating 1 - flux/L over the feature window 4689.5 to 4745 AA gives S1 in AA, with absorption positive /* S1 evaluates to -4.8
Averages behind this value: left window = 8.38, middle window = 18.9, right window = 26.7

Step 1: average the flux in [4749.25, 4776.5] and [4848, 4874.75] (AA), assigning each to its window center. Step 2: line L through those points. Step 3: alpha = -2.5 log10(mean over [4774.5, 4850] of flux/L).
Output 0.12 mag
